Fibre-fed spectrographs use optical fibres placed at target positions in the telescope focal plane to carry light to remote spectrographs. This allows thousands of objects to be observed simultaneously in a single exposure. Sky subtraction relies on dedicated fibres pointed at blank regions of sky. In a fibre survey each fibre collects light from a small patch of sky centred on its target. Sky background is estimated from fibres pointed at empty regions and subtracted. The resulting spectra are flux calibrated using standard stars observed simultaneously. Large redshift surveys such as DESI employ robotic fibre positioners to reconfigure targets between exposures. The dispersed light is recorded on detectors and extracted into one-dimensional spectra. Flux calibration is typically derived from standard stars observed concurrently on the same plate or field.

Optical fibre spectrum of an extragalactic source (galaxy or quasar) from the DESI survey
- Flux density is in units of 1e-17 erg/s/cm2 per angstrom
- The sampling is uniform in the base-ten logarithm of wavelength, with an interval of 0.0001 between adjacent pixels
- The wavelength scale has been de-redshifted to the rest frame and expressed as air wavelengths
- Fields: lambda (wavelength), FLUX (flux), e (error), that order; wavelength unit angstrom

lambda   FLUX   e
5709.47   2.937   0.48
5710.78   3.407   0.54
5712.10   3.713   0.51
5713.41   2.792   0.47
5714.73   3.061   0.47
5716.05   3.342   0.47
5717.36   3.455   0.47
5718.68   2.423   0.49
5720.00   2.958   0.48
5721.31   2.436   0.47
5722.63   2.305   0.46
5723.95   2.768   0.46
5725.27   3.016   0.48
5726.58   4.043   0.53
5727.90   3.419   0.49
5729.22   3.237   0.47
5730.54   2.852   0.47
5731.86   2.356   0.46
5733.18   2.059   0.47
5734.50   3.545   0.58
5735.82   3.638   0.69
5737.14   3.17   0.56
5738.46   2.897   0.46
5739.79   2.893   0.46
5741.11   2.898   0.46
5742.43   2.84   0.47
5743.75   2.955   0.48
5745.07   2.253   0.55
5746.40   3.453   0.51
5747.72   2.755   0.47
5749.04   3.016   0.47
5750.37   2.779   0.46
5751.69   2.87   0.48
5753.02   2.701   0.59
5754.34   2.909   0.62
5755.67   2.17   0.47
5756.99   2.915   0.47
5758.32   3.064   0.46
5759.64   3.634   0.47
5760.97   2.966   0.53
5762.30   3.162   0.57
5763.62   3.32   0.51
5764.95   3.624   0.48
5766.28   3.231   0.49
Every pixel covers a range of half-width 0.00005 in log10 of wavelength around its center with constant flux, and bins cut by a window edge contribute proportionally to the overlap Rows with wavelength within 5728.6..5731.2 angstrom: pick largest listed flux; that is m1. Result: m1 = 3.237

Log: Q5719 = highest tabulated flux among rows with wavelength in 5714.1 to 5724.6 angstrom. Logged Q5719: 3.455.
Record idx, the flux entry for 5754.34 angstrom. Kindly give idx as 2.909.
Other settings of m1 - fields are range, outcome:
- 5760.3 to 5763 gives 3.162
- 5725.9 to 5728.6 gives 4.043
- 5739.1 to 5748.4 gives 3.453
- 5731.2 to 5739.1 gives 3.638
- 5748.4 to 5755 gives 3.016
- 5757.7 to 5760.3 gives 3.634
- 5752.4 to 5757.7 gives 2.915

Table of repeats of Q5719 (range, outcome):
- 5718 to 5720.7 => 2.958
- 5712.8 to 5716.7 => 3.342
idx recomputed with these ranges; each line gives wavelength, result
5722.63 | 2.305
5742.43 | 2.84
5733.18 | 2.059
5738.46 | 2.897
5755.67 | 2.17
